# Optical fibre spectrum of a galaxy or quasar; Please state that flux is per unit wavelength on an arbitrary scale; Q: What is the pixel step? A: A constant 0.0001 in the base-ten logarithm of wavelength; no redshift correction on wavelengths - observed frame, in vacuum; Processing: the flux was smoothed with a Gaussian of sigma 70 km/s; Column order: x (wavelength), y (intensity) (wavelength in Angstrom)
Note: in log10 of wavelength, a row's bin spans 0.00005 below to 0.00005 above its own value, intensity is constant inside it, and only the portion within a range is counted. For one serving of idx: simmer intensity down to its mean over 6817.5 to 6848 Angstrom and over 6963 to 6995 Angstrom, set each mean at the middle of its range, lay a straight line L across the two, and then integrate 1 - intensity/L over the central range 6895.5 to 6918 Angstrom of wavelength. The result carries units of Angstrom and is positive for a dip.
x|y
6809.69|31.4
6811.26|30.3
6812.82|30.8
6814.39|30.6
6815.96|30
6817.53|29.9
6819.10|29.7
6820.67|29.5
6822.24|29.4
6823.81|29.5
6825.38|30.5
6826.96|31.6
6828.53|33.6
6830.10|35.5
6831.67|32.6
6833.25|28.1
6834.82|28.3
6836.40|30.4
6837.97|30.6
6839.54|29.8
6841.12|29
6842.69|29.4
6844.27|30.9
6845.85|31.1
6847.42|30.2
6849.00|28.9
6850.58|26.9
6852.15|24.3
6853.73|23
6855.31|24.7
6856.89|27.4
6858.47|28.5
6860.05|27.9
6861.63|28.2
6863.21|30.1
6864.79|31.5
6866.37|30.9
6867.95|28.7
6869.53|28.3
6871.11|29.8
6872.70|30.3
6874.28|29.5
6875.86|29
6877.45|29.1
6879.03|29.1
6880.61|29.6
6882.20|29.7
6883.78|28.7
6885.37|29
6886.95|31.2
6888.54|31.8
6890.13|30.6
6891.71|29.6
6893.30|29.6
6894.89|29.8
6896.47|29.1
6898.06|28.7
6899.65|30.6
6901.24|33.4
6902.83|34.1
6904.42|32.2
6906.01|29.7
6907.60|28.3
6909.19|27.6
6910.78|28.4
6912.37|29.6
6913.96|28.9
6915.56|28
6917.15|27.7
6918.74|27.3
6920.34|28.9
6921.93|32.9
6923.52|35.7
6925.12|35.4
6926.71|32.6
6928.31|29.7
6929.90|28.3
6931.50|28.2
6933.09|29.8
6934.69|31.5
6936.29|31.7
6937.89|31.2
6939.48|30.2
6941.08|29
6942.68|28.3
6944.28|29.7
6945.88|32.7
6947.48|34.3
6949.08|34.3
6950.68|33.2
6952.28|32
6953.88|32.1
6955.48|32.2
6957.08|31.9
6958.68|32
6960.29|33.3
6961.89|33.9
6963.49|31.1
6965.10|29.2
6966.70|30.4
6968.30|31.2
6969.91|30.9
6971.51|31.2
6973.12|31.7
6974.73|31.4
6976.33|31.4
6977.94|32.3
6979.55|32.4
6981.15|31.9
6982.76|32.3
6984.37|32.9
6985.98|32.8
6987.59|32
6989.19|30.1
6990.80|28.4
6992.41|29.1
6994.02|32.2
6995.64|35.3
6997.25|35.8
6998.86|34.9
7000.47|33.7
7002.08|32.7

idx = 0.8 Angstrom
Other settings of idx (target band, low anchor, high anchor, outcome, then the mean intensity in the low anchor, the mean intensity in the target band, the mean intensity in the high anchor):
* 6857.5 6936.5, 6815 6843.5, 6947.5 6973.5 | 3.2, 30.4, 30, 32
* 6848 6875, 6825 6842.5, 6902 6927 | 2.2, 30.9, 28.2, 30.4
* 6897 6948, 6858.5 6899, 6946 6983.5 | 0.7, 29.6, 30.4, 32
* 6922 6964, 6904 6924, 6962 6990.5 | -1.8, 29.5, 31.7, 31.5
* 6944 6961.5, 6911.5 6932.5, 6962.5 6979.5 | -1.0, 30.2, 32.6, 31.2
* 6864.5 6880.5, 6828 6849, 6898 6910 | 0.6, 30.6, 29.6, 30.7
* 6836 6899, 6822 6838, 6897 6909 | 3.6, 31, 29.1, 30.8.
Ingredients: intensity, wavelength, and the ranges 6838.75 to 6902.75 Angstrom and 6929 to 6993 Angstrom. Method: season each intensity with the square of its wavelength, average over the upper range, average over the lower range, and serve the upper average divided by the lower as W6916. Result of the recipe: 1.1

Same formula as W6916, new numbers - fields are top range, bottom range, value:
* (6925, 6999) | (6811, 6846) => 1.08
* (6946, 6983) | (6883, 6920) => 1.10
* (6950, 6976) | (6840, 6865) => 1.16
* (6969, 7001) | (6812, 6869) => 1.14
